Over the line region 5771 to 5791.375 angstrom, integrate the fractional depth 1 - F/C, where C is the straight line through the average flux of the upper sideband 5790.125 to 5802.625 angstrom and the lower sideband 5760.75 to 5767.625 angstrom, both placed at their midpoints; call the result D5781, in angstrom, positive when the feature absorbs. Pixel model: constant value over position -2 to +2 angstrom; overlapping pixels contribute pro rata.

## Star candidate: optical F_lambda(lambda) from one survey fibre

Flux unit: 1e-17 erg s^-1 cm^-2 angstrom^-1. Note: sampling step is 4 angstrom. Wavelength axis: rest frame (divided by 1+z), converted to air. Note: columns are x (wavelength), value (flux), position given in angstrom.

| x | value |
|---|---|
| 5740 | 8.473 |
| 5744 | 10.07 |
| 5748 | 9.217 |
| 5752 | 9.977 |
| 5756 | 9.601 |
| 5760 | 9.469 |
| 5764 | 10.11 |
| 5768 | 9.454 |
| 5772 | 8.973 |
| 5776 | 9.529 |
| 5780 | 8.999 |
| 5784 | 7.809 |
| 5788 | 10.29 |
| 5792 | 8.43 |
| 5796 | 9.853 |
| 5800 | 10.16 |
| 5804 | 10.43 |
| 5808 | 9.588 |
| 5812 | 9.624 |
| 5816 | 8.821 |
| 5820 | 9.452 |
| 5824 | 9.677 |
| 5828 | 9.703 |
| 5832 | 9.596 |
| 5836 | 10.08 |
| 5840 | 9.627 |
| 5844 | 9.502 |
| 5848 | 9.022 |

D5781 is 1.3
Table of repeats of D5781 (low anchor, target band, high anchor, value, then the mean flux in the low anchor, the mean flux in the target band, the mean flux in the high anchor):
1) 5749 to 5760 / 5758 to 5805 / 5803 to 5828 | 0.9 angstrom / 9.68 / 9.44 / 9.57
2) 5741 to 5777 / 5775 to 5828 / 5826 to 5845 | 1.1 angstrom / 9.57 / 9.44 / 9.71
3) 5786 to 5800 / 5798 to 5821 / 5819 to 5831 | -0.2 angstrom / 9.62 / 9.69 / 9.62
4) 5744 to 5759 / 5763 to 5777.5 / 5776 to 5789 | -0.3 angstrom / 9.65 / 9.48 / 9.01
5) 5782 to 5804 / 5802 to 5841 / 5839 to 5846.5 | -0.8 angstrom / 9.41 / 9.66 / 9.52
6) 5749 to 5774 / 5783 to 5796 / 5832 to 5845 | 0.8 angstrom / 9.58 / 9.08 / 9.73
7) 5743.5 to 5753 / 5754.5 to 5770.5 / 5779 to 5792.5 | -0.4 angstrom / 9.68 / 9.64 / 8.92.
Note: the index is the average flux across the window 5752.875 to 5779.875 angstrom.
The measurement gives 9.51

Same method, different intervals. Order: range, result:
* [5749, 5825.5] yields 9.48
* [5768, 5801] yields 9.24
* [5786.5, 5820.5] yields 9.63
